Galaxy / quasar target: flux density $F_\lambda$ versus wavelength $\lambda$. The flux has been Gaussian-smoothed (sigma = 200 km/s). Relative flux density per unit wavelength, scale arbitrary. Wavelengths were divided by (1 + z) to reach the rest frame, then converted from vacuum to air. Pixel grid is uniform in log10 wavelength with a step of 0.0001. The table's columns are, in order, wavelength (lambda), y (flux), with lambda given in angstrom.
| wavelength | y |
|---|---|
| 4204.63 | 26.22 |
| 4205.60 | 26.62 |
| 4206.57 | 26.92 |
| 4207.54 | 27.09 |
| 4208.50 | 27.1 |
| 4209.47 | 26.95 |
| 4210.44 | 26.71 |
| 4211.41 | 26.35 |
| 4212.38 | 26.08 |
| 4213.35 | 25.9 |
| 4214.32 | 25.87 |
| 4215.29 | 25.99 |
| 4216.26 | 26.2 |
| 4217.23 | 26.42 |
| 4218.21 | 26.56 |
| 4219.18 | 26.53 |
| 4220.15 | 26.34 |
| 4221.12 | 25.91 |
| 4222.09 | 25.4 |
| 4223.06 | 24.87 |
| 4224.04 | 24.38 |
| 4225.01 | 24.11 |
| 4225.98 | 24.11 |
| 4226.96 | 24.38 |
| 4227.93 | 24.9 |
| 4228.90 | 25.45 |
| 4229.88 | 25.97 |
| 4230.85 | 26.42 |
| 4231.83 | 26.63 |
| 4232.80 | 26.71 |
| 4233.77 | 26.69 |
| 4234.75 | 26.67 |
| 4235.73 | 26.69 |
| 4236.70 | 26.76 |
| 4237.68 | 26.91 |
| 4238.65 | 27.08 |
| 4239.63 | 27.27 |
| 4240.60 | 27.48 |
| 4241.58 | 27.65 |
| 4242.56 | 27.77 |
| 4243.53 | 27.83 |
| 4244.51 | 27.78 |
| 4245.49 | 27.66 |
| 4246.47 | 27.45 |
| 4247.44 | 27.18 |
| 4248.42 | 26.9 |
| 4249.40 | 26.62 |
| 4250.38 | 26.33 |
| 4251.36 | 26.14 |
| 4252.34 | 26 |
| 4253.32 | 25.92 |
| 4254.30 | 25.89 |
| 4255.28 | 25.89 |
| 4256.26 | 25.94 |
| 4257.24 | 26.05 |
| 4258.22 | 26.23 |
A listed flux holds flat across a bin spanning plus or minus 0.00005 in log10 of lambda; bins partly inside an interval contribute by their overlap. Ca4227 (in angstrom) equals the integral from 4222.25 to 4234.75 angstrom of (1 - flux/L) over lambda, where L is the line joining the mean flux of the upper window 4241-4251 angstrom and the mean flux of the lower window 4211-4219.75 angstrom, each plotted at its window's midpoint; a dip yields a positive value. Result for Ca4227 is 0.58 angstrom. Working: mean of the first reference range 26.2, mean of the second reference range 27.3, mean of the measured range 25.4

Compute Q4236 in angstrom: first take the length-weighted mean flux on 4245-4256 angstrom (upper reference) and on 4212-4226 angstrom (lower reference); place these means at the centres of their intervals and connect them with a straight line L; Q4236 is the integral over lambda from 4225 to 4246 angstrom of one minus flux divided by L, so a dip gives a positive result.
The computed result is -0.3 angstrom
